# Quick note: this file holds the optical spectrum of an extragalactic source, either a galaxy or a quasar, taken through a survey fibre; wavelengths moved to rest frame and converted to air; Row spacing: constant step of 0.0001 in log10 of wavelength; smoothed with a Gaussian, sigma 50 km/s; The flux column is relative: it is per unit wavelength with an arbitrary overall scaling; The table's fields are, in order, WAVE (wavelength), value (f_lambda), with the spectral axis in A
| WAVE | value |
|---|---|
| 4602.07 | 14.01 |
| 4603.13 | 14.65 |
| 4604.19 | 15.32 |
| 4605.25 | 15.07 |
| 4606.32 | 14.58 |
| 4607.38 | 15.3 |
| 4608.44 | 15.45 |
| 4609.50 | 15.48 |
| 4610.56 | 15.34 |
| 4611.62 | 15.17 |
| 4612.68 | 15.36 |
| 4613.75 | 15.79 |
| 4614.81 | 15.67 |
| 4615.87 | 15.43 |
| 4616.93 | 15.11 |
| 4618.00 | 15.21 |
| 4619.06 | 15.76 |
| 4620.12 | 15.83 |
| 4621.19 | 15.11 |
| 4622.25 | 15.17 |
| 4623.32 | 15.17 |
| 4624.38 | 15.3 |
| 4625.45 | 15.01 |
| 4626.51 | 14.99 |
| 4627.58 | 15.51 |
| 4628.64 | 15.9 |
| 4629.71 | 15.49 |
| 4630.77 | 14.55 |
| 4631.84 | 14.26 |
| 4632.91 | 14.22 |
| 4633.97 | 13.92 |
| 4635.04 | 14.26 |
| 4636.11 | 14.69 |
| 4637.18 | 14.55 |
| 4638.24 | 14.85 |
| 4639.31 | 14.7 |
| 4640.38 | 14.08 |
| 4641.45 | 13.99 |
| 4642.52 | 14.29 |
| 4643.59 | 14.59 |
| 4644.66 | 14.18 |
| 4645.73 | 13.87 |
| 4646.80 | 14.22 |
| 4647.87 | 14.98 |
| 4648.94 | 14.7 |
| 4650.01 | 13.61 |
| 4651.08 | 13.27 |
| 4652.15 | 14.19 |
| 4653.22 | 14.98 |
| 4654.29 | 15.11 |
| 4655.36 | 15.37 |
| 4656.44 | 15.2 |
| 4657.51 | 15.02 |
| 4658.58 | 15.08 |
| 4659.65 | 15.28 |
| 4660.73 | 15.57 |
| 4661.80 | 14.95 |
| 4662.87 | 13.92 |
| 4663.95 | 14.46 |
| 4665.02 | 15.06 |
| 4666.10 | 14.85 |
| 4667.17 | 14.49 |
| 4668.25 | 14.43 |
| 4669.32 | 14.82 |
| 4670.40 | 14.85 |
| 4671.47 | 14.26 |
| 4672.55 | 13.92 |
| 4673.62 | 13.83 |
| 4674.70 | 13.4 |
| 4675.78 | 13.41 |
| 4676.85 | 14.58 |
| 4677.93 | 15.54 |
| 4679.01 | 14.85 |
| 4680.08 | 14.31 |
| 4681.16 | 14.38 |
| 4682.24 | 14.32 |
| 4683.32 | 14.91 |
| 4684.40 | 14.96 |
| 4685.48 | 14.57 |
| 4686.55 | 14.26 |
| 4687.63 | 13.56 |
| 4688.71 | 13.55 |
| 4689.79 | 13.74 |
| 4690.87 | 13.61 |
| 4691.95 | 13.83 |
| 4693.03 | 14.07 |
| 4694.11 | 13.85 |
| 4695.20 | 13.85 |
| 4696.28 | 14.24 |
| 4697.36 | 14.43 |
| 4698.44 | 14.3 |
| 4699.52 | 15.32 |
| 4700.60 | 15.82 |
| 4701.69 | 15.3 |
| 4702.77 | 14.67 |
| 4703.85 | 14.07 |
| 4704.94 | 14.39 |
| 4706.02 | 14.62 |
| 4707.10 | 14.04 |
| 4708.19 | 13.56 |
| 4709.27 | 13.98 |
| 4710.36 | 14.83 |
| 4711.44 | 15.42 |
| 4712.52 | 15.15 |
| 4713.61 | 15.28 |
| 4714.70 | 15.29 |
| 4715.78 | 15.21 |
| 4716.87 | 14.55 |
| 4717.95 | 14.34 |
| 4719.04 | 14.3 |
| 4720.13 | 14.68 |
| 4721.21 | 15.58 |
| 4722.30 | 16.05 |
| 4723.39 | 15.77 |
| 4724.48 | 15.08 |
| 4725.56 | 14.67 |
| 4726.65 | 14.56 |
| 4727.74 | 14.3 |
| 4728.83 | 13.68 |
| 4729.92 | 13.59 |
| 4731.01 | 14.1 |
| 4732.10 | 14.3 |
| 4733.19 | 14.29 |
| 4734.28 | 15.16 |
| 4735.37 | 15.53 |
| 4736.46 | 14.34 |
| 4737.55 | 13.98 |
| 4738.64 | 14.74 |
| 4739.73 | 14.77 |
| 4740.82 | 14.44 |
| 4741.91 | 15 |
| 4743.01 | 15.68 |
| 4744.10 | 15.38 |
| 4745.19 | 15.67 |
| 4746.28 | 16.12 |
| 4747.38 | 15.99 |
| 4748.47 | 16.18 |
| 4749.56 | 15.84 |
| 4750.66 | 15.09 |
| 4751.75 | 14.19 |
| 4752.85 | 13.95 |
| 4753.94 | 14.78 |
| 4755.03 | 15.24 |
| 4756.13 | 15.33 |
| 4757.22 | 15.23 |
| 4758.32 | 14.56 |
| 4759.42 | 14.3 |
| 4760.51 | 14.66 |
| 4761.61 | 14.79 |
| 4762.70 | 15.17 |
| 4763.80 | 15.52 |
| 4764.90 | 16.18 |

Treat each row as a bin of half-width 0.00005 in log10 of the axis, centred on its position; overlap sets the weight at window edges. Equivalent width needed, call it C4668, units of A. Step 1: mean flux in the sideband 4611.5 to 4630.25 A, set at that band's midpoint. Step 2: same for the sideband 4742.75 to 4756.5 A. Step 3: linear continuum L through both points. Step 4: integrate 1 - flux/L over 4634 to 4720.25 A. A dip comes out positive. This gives 4.9 A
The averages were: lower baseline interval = 15.4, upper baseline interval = 15.3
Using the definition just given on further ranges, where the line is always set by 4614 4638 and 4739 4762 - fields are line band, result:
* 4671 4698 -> 1.6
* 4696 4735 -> 1.0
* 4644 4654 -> 0.5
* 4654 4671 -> 0.2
